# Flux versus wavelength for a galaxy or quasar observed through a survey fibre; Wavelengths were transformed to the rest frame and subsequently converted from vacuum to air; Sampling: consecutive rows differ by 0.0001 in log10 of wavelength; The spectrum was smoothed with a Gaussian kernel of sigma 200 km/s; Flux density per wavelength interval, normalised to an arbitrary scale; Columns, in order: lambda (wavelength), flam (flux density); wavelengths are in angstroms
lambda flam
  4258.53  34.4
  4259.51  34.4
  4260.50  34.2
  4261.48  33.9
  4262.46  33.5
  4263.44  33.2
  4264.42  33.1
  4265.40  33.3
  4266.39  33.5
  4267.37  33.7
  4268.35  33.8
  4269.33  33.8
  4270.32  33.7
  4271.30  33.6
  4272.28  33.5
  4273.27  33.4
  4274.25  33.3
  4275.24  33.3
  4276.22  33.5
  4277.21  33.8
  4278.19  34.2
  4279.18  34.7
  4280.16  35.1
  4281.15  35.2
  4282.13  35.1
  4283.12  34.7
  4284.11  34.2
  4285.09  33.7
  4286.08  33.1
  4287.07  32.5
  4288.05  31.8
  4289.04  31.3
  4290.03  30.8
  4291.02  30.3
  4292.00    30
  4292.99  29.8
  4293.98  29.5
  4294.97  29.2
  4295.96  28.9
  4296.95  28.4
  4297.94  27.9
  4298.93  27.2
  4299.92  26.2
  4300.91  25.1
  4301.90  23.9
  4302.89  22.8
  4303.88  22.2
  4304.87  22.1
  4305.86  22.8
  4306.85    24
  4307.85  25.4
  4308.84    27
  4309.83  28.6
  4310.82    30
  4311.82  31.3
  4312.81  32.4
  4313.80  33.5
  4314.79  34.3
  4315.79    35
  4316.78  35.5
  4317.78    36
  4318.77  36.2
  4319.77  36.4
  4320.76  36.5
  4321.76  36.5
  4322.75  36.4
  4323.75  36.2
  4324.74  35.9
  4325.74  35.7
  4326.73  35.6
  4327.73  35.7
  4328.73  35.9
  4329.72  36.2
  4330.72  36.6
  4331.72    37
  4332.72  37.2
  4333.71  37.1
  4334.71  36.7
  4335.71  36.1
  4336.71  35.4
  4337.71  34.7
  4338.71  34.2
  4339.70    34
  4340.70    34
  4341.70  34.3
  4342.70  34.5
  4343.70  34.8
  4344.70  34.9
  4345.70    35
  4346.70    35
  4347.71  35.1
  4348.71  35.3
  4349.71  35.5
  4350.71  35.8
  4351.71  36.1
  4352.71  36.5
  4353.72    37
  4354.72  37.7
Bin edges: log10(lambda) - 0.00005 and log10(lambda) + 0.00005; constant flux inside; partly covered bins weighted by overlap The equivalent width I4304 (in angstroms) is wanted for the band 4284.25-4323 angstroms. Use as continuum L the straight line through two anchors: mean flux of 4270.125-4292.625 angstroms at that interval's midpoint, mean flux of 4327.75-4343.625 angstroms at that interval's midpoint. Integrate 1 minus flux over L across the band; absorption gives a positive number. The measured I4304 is 4.6 angstroms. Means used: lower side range 33.2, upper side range 35.6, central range 30.1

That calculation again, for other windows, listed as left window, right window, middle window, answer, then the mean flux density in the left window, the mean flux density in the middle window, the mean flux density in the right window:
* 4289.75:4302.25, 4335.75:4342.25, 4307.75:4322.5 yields -1.0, 28.3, 33.2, 34.6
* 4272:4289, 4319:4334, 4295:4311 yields 4.2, 33.8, 25.8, 36.3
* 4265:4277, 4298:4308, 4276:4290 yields -1.7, 33.5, 33.7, 24.3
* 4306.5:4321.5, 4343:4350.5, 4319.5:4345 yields -1.4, 32.3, 35.7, 35.1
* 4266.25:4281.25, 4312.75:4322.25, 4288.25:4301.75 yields 2.3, 33.9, 28.7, 35.3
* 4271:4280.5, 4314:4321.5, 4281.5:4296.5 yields 1.2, 33.8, 31.7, 35.6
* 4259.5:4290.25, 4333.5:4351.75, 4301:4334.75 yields 2.2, 33.6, 32.4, 35.1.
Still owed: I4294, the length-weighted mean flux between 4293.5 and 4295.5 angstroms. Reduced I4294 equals 29.3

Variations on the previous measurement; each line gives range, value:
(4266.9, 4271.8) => 33.8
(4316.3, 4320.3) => 36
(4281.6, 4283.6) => 34.9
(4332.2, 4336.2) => 36.8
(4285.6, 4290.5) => 31.9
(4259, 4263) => 34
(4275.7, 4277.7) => 33.7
